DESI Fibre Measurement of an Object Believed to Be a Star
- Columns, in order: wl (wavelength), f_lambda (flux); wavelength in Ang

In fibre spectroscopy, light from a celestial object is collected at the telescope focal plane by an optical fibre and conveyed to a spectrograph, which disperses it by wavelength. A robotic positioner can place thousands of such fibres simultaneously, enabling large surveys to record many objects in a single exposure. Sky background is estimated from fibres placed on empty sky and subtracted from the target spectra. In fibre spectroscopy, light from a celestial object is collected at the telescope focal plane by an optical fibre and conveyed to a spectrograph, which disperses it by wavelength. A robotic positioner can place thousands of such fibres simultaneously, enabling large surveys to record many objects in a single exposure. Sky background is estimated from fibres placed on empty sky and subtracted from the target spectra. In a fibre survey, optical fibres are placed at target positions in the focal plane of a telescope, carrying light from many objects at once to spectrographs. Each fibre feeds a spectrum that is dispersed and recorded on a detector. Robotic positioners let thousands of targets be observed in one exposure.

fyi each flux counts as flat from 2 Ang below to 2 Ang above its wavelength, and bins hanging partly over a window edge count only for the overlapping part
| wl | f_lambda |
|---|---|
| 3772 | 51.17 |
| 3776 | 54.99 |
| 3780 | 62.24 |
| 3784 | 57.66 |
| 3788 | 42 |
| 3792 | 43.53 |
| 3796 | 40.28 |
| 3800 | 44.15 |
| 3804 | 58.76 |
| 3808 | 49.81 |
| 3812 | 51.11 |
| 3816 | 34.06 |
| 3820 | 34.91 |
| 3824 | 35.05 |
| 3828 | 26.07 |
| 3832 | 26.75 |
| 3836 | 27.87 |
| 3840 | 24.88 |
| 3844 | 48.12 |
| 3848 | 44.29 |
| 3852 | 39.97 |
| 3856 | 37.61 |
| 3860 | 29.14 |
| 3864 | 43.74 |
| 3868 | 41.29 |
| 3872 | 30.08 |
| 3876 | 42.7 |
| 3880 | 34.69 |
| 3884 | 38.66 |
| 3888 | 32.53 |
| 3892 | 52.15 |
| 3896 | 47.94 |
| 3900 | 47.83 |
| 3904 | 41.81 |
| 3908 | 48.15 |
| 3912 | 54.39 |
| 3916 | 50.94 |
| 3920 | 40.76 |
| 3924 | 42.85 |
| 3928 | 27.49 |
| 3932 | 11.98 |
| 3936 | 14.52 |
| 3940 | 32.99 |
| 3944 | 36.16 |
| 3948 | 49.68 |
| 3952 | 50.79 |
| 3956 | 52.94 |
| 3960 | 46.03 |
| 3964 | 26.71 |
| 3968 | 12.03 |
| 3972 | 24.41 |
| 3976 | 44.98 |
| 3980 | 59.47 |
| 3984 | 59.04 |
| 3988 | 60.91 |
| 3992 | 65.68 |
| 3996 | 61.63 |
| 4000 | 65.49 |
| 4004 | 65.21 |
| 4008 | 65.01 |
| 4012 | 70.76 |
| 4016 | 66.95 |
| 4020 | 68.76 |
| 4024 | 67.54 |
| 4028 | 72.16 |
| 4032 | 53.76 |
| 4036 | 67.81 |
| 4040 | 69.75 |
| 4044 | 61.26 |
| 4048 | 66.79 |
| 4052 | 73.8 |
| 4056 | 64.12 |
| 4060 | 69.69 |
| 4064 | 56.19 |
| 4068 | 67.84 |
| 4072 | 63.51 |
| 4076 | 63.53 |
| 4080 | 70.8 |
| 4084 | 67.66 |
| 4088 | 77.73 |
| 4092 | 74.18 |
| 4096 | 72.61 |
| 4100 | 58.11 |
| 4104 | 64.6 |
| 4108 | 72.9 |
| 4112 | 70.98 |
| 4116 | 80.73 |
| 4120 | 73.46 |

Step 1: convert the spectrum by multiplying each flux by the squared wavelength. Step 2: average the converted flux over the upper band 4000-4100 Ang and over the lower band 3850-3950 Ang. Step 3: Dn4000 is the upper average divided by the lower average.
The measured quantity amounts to 1.87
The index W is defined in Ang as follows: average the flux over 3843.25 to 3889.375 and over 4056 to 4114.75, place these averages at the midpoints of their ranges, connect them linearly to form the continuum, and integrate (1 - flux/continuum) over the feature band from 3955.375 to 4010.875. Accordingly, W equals 3.7 Ang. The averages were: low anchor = 38.4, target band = 50.9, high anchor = 67.9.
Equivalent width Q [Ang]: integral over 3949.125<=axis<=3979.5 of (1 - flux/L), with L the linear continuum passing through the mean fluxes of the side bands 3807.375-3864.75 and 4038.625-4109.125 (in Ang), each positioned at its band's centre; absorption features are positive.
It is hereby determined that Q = 8.4 Ang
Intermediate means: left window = 36.4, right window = 67.4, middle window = 38.3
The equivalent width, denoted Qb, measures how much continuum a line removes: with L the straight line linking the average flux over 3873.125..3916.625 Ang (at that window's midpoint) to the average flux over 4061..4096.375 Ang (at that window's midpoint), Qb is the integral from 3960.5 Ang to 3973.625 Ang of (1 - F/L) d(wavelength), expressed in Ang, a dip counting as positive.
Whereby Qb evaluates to 7.28 Ang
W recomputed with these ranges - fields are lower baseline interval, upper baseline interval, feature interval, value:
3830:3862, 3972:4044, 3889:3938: 6.2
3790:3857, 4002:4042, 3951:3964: 2.6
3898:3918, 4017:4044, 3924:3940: 8.9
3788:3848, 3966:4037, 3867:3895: 4.1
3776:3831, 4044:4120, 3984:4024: -2.2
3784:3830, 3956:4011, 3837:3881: 7.1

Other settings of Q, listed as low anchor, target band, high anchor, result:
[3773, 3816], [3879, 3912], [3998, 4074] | 7.4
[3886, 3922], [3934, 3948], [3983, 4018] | 5.9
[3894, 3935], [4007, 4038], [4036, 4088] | -3.6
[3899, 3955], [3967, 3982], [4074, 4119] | 3.6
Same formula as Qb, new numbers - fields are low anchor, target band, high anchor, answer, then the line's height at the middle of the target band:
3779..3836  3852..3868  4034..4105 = 3.3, 47.4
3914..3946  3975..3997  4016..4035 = -3.0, 51.9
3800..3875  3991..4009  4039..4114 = -1.9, 58.2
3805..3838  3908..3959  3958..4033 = 9.9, 48.8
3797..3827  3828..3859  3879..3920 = 6.4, 43.9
